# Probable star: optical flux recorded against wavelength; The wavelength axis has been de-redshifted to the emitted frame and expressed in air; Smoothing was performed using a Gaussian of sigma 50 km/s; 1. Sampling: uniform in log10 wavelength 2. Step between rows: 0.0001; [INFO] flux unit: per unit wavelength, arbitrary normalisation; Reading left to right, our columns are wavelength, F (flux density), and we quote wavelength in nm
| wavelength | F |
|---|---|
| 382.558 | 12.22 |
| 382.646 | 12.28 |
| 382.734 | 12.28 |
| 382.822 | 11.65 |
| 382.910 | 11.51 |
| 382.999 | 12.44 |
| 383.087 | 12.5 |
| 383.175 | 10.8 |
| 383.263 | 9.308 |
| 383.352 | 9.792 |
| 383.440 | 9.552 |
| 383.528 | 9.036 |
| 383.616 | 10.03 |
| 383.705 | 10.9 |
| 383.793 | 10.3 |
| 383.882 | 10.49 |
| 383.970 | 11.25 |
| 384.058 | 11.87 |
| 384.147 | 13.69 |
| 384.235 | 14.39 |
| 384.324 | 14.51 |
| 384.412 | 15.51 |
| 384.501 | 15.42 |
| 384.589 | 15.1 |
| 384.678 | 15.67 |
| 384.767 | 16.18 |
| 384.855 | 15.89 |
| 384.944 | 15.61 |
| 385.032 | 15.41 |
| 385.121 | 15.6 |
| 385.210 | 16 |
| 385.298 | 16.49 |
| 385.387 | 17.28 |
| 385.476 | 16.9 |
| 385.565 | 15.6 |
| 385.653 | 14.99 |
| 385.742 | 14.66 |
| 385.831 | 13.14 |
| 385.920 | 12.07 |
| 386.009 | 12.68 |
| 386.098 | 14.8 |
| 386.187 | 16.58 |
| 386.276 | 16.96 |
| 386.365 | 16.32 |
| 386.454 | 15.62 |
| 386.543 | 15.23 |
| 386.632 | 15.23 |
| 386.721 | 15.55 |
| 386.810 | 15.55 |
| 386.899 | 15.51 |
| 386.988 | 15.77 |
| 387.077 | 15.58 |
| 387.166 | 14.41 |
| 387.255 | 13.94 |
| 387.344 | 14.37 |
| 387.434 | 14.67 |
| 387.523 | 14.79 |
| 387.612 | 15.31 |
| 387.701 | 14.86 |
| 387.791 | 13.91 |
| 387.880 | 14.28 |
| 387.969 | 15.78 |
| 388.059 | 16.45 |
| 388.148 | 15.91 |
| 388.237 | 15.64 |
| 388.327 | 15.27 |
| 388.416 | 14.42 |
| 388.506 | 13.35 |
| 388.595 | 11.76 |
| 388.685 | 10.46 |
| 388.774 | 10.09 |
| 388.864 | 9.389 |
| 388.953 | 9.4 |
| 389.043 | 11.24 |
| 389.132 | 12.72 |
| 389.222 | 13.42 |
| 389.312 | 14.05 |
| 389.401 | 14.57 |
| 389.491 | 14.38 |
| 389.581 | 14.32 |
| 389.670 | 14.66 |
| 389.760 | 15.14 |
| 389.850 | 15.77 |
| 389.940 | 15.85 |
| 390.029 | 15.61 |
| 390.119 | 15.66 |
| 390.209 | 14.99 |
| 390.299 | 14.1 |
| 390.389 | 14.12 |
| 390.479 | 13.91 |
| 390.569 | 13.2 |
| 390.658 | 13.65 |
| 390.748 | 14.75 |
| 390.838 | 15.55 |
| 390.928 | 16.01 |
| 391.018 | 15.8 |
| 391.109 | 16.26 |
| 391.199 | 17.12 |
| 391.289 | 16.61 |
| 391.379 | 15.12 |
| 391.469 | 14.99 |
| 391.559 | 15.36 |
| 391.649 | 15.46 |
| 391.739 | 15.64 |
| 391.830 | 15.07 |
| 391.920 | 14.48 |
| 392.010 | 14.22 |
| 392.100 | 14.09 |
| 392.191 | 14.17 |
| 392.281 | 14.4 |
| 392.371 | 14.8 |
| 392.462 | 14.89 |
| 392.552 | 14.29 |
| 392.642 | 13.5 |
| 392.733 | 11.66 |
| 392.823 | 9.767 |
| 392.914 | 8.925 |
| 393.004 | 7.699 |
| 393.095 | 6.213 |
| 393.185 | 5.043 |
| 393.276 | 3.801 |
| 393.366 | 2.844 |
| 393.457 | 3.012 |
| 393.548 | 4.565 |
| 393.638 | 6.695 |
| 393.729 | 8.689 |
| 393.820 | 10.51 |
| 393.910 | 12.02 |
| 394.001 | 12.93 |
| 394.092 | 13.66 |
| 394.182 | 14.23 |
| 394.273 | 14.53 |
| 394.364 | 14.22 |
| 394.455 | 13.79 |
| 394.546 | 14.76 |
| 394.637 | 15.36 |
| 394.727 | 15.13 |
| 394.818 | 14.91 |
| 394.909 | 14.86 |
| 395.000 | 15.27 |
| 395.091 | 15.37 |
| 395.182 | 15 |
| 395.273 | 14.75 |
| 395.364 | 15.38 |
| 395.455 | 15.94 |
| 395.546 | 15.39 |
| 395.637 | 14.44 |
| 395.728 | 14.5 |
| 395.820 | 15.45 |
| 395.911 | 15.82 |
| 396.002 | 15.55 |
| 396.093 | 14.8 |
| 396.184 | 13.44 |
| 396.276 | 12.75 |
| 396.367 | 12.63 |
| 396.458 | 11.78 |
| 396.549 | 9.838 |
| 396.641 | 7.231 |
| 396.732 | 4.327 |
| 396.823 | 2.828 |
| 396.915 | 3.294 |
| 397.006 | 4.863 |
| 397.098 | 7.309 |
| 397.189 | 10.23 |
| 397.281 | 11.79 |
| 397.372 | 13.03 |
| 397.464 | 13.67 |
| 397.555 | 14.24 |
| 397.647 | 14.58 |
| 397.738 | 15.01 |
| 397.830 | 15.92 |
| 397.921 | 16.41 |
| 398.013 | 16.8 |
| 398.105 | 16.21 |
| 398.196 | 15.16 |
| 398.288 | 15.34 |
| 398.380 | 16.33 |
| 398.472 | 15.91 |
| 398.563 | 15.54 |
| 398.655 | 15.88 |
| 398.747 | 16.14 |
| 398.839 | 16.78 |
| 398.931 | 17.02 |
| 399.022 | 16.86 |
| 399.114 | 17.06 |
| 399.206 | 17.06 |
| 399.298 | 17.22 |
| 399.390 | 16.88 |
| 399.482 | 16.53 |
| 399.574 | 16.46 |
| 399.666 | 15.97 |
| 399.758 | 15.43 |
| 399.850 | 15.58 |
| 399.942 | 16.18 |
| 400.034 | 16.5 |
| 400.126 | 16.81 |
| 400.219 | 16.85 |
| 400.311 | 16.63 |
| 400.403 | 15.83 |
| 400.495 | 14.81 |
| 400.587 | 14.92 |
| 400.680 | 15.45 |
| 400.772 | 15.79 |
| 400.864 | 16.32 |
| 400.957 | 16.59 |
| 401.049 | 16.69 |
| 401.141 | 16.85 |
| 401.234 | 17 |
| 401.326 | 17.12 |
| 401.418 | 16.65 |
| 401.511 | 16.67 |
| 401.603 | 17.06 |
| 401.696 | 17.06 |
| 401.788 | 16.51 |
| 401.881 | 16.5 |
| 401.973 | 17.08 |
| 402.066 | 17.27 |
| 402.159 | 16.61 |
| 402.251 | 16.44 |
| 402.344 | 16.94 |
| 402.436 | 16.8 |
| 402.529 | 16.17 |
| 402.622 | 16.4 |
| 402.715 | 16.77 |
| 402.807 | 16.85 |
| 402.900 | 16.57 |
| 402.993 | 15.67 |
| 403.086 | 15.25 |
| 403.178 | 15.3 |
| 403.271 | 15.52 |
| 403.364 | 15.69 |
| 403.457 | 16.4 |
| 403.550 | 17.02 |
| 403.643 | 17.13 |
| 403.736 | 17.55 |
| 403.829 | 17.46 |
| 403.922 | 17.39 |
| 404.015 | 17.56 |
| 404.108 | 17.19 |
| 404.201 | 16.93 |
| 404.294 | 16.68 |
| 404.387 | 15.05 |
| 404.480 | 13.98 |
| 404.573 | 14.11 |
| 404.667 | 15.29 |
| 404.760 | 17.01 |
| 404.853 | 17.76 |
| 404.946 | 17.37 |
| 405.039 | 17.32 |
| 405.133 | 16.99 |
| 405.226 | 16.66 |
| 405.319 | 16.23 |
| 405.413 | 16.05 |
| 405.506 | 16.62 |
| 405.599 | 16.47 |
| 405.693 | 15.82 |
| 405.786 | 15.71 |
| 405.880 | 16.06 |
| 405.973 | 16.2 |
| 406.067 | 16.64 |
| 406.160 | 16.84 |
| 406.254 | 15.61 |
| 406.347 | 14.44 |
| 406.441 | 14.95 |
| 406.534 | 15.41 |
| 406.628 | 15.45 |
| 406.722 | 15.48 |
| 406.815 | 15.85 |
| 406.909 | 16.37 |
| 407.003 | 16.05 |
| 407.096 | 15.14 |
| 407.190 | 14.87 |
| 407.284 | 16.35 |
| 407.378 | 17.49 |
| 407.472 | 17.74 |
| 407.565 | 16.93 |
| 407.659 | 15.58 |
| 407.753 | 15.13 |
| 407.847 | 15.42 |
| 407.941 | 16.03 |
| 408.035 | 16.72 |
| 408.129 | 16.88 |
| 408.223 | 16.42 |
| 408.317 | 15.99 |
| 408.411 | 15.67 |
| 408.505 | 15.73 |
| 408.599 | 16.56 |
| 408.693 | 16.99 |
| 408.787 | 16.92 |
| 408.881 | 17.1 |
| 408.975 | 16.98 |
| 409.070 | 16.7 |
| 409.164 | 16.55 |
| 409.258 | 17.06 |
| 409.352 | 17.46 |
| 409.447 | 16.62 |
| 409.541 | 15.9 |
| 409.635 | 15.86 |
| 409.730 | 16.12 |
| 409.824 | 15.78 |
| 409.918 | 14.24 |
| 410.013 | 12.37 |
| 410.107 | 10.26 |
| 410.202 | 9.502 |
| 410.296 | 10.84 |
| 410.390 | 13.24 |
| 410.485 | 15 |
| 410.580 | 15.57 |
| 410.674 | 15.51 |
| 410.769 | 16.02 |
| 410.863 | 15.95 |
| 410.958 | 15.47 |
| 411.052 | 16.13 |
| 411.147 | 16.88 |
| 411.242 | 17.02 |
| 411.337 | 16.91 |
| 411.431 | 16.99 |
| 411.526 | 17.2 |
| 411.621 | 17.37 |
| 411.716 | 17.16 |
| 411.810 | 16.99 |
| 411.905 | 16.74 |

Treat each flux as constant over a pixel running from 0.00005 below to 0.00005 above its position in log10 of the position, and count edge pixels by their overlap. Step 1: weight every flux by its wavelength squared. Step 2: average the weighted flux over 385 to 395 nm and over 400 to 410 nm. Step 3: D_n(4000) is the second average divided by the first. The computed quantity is 1.28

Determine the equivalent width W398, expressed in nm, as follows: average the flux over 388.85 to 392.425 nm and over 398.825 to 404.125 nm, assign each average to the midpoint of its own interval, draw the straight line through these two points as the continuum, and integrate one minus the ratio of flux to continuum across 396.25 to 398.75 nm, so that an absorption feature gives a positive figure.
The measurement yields 0.56 nm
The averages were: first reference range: 14.5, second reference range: 16.5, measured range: 12.3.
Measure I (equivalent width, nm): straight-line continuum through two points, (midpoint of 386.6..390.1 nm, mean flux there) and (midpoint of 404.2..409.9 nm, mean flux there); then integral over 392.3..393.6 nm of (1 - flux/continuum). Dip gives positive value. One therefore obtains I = 0.53 nm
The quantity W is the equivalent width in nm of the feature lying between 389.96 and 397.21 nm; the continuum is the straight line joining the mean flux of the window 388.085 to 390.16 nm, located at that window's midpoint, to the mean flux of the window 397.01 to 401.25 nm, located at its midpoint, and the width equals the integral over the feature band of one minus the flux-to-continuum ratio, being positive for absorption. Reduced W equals 0.92 nm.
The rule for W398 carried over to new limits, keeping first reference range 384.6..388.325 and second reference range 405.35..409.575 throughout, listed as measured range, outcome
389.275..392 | 0.07 nm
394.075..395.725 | 0.09 nm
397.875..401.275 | -0.09 nm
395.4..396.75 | 0.22 nm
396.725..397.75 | 0.40 nm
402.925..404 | -0.03 nm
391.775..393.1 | 0.24 nm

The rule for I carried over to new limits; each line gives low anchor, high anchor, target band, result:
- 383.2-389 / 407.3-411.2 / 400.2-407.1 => -0.48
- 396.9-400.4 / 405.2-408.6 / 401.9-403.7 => -0.10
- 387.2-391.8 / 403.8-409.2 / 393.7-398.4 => 0.62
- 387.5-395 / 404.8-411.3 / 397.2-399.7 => -0.24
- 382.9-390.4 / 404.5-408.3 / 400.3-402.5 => -0.13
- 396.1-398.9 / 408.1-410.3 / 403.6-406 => -0.35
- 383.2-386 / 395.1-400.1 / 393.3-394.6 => 0.33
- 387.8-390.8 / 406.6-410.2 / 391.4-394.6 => 0.60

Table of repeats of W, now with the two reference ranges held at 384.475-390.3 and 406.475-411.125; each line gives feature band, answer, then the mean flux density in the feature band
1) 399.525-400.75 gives -0.06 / 16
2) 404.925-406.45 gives -0.07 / 16.2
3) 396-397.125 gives 0.45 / 9.06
